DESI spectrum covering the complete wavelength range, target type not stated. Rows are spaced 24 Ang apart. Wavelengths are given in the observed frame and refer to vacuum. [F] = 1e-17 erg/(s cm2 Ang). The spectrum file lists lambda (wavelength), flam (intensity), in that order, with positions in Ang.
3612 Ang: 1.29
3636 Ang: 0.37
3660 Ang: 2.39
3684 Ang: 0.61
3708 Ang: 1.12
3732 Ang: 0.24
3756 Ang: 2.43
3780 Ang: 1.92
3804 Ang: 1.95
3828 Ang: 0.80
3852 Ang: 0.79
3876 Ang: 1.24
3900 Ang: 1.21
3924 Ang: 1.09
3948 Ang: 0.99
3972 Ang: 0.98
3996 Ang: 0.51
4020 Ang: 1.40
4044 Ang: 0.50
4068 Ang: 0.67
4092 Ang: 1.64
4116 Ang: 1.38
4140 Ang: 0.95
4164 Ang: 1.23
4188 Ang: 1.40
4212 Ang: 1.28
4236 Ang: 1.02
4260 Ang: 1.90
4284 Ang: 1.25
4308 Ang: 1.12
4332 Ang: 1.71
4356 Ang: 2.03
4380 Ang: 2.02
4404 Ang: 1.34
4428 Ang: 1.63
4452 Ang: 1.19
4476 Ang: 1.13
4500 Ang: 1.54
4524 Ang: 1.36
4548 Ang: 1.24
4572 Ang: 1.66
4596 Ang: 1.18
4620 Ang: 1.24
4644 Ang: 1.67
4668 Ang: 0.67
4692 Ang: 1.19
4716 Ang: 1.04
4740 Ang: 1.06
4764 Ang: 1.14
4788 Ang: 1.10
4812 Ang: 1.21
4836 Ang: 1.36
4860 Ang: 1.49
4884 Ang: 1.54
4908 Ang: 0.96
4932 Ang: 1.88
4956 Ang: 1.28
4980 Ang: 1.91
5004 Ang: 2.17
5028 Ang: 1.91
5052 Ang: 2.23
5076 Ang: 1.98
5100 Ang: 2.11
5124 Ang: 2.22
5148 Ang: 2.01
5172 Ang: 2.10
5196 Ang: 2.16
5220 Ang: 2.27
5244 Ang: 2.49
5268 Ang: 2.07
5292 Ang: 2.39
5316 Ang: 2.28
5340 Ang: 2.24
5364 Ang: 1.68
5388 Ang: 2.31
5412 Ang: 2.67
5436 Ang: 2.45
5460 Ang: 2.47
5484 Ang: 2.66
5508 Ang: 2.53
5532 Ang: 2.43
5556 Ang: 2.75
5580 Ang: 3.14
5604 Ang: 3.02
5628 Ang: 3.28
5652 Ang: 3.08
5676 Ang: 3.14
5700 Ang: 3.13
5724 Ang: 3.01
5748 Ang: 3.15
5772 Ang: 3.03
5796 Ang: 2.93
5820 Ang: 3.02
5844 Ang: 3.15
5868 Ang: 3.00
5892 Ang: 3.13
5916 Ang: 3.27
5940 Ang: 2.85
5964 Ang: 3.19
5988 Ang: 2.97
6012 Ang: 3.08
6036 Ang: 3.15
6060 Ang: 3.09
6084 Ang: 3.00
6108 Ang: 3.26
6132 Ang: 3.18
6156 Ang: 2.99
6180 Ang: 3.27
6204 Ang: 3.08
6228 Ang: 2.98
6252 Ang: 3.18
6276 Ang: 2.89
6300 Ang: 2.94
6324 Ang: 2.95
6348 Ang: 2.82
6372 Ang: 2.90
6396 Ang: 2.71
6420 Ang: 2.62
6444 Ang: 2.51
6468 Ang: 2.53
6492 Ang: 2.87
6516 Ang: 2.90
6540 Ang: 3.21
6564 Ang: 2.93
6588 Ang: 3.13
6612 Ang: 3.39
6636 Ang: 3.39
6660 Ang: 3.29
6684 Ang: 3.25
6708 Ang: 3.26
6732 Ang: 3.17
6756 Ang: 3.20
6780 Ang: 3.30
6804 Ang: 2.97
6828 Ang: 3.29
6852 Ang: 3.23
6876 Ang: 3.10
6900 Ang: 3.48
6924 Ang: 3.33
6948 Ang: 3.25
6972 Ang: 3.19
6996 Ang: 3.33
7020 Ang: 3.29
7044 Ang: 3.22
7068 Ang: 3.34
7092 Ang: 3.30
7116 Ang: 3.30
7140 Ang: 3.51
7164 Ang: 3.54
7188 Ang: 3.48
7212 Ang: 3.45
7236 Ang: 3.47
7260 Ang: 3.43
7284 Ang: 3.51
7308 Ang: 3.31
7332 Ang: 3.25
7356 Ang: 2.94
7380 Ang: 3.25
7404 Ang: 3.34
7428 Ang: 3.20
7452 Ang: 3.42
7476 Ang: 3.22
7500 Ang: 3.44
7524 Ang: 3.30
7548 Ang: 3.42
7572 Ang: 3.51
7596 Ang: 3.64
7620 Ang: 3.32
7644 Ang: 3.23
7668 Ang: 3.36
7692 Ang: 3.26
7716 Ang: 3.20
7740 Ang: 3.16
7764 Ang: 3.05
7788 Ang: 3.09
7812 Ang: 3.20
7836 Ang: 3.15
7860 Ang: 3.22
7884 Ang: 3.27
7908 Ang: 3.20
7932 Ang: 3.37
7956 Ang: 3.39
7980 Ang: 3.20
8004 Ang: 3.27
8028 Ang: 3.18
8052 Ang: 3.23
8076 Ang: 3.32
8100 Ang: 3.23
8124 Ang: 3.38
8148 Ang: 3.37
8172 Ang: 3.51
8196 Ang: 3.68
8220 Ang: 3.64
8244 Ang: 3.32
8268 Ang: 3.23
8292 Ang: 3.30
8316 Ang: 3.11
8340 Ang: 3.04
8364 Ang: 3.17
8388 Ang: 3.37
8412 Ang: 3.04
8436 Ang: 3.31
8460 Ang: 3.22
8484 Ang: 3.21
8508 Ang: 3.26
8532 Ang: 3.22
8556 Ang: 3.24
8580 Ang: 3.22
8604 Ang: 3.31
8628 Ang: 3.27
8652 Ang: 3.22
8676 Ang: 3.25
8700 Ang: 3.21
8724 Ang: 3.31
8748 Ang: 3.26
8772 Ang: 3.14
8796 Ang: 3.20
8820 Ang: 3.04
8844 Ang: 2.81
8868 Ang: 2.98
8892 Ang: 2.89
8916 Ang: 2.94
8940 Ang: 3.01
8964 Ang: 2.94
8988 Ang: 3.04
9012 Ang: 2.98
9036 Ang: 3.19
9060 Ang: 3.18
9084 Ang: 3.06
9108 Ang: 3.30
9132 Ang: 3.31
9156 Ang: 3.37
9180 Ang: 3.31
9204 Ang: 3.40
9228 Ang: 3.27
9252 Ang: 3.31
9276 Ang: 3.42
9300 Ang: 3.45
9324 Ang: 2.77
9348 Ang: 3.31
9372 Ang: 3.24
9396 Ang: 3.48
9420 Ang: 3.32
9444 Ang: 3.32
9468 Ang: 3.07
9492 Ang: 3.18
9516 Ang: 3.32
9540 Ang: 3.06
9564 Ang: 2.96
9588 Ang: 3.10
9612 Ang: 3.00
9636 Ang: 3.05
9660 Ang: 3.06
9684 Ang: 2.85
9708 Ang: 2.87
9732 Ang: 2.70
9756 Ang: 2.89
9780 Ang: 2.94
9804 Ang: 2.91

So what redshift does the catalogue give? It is 0.25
